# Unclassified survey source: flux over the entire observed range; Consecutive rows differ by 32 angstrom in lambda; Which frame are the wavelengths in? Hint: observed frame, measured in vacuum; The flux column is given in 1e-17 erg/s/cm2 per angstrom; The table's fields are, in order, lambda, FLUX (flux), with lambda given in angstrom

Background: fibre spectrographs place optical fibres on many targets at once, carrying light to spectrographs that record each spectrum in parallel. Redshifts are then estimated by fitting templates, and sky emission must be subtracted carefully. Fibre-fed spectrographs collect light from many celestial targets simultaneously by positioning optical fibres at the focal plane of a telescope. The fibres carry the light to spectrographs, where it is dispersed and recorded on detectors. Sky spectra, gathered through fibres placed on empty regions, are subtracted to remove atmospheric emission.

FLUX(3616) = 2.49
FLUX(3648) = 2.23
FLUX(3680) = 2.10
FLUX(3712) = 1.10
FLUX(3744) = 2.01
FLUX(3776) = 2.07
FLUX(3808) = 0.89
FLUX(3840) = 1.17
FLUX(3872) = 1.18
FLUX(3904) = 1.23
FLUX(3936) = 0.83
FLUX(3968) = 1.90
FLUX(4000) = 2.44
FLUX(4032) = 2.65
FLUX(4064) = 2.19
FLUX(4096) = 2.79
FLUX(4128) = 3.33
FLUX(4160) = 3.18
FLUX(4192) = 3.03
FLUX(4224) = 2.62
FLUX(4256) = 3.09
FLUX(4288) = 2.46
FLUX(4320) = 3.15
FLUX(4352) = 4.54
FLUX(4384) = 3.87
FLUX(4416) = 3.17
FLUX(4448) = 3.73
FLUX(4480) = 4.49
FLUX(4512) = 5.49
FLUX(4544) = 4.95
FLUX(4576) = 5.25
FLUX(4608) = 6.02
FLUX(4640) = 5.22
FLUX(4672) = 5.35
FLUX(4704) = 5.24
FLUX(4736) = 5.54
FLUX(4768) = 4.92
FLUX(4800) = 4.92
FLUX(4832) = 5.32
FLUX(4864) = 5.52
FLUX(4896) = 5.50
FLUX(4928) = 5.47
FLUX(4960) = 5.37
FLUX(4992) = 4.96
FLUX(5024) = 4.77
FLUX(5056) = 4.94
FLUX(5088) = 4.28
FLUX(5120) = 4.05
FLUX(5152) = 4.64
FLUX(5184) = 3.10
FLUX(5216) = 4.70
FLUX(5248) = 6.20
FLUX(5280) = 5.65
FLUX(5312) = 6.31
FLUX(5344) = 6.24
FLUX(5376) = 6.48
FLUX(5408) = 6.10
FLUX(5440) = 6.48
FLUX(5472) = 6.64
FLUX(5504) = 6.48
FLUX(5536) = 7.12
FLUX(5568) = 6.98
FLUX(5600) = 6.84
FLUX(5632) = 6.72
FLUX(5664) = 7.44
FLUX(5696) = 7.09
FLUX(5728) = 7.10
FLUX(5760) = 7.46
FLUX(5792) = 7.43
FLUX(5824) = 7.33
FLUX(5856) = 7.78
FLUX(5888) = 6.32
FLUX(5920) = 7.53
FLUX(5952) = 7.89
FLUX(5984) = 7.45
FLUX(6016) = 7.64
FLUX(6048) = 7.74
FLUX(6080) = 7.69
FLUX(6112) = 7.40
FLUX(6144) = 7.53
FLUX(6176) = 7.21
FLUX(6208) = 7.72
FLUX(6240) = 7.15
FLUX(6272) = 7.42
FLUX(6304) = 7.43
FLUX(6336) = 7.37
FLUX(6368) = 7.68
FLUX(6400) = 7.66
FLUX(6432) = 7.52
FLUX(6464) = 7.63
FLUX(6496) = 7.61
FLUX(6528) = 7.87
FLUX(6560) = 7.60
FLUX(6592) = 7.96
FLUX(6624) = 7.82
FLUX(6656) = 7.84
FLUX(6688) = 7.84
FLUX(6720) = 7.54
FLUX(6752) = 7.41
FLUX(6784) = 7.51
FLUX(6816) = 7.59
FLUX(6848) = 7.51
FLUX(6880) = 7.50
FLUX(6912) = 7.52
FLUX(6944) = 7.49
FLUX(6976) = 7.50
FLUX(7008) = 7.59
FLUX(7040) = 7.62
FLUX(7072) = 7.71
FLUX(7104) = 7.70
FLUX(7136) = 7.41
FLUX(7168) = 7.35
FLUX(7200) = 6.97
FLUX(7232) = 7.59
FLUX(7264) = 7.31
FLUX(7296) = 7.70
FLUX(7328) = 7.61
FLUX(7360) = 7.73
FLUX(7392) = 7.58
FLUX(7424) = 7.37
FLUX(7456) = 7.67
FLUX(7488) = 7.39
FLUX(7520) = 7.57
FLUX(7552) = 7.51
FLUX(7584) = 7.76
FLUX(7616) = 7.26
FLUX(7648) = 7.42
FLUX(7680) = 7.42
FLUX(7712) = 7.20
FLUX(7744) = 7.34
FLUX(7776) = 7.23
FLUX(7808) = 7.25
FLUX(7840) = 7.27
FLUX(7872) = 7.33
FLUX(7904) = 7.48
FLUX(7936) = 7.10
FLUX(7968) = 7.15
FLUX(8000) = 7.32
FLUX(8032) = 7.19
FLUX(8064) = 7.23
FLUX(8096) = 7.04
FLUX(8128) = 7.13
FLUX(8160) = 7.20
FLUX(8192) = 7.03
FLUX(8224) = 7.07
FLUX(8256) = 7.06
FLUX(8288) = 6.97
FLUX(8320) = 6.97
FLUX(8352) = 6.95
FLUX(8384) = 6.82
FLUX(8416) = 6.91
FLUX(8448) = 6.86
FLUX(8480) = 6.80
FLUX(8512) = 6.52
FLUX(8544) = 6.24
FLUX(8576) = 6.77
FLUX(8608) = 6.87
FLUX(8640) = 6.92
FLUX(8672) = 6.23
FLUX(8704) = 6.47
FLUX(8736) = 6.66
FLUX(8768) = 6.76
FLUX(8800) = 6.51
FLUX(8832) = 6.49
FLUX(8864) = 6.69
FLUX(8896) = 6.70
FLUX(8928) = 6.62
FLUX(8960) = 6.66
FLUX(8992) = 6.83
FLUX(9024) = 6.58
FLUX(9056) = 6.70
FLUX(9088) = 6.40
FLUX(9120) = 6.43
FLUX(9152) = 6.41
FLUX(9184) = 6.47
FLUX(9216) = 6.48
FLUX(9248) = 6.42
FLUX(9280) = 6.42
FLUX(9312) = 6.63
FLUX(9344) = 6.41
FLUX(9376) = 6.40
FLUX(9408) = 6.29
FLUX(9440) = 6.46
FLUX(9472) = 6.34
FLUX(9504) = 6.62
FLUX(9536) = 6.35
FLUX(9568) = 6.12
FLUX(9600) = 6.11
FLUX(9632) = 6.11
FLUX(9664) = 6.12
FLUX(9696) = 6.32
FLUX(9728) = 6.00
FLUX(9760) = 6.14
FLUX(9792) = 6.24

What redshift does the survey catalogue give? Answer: 0.00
